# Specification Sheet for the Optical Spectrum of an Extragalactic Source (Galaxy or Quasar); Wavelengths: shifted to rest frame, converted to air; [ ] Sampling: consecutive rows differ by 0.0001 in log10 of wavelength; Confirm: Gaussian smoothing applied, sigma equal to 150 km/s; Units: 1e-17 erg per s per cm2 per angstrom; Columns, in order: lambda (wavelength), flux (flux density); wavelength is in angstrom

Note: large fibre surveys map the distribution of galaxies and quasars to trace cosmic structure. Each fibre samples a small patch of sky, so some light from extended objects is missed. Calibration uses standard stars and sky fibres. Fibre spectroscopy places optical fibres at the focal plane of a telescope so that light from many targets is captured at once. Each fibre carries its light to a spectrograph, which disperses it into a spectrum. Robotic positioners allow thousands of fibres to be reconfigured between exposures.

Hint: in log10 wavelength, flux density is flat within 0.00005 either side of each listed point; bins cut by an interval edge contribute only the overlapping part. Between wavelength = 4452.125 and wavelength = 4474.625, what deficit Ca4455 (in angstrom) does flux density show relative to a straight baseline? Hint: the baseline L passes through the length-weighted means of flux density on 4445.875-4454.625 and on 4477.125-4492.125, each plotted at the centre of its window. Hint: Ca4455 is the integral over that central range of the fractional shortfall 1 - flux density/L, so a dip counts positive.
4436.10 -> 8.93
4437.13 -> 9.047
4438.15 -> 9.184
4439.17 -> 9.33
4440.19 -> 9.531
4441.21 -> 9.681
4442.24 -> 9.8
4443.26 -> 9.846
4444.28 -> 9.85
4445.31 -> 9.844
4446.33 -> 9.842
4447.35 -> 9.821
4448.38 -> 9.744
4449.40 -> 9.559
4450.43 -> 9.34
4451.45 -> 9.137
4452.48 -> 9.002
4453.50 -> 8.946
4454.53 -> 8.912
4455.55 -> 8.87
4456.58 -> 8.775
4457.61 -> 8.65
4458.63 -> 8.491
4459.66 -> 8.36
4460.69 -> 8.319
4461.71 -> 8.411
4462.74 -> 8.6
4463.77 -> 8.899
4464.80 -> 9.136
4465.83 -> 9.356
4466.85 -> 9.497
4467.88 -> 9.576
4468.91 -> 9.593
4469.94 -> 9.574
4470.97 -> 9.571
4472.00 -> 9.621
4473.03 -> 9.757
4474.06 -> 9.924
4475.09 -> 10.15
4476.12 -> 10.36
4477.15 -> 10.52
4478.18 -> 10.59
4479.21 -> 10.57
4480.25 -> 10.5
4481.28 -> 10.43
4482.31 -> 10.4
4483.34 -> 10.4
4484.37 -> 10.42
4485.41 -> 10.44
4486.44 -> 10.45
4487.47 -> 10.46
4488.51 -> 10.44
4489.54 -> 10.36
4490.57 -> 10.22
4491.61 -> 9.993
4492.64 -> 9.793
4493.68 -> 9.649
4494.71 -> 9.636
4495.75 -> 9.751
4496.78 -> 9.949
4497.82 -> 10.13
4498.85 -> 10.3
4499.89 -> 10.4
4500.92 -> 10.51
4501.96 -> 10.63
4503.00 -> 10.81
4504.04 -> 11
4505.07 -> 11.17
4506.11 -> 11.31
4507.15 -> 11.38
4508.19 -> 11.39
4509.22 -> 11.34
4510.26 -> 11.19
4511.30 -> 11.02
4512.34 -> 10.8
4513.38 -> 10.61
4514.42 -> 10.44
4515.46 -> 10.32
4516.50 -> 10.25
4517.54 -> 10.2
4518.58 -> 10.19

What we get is 1.6 angstrom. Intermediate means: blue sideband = 9.38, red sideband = 10.4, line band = 9.09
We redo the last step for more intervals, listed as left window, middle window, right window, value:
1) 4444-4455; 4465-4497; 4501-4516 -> 0.6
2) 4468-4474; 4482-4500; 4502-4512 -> 0.5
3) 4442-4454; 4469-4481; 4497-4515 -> 0.1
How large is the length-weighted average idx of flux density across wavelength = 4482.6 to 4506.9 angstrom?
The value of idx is 10.4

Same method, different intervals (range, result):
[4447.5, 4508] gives 9.85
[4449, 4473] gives 9.06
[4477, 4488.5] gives 10.5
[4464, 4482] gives 9.91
